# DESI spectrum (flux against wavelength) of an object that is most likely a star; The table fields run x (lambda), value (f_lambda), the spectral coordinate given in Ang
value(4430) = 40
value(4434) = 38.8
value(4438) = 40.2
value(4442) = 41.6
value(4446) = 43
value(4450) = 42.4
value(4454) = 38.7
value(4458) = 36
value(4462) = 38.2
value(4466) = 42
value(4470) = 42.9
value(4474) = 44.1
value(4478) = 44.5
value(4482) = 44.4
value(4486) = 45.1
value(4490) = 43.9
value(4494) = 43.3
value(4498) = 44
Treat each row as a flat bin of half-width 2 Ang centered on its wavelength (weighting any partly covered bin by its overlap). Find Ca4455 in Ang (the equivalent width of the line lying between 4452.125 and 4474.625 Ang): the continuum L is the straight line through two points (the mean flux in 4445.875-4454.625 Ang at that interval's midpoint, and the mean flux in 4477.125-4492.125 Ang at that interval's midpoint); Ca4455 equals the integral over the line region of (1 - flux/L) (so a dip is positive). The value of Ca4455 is 1.3 Ang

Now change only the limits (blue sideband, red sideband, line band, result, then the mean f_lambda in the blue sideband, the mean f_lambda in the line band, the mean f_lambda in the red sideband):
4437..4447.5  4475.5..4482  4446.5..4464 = 1.4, 41.7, 39.2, 44.4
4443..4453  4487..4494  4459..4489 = 0.3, 42.2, 42.8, 43.9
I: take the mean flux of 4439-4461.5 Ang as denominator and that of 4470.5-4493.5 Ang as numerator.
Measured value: 1.10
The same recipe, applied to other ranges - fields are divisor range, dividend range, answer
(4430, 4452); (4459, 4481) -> 1.03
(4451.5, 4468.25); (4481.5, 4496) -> 1.14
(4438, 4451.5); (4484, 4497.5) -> 1.05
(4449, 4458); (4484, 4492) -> 1.13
